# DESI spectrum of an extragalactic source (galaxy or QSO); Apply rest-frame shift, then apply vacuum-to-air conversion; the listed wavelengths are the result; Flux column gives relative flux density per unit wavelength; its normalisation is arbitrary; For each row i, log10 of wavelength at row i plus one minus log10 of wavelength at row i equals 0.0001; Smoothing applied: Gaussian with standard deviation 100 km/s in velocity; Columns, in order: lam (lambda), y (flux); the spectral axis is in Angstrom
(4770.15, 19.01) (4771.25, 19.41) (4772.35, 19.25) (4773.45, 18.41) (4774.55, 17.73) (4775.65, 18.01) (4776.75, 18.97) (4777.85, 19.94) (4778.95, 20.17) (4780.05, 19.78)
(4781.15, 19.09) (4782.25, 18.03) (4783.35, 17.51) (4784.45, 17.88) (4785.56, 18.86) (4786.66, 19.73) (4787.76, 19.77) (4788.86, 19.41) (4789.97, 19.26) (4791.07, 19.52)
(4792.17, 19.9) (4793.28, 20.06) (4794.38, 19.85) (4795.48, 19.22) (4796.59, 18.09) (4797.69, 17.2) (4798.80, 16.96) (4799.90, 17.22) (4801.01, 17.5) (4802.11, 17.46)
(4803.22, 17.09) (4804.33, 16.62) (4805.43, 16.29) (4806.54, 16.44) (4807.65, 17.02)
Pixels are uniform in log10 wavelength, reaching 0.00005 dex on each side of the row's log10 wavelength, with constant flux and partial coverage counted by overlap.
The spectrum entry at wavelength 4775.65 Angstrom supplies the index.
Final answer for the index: 18.01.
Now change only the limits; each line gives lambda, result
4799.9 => 17.22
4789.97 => 19.26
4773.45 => 18.41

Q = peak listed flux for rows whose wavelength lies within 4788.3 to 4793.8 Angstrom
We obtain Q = 20.06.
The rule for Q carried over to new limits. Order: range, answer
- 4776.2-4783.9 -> 20.17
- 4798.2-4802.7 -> 17.5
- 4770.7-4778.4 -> 19.94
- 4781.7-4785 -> 18.03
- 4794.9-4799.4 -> 19.22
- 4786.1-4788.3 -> 19.77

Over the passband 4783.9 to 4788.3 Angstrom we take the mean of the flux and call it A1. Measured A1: 19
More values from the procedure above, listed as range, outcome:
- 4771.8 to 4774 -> 18.8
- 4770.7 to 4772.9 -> 19.3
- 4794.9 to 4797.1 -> 18.7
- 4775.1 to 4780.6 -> 19.4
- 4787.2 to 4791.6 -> 19.5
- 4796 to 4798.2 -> 17.7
